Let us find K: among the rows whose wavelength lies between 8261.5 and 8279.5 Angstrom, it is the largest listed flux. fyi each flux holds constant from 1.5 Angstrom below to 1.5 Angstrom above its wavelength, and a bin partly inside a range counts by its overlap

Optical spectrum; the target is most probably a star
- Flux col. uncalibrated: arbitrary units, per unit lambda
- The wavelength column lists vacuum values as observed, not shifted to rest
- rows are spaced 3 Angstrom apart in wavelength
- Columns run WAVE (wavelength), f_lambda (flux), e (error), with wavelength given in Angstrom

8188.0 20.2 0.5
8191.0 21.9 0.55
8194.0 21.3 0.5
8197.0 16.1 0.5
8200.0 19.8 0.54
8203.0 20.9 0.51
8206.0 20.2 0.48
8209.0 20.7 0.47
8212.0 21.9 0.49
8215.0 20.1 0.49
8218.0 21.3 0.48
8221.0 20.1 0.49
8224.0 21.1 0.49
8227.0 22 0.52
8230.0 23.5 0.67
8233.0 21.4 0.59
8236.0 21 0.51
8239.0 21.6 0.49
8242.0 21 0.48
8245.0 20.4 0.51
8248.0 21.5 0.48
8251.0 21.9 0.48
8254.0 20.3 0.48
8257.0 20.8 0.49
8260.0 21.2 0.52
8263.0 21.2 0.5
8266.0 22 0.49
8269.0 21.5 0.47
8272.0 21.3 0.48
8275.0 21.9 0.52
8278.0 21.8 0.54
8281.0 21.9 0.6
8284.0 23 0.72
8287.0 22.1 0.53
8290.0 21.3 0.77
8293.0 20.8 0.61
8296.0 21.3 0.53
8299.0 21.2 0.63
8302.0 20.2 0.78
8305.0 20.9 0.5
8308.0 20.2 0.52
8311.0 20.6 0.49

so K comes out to 22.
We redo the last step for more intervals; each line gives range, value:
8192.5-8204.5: 21.3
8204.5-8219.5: 21.9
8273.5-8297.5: 23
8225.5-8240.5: 23.5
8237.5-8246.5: 21.6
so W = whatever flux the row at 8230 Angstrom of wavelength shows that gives 23.5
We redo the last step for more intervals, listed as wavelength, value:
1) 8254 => 20.3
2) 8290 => 21.3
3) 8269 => 21.5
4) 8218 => 21.3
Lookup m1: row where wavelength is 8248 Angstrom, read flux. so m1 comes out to 21.5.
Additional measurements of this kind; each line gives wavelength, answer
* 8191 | 21.9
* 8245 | 20.4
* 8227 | 22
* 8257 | 20.8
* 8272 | 21.3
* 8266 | 22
